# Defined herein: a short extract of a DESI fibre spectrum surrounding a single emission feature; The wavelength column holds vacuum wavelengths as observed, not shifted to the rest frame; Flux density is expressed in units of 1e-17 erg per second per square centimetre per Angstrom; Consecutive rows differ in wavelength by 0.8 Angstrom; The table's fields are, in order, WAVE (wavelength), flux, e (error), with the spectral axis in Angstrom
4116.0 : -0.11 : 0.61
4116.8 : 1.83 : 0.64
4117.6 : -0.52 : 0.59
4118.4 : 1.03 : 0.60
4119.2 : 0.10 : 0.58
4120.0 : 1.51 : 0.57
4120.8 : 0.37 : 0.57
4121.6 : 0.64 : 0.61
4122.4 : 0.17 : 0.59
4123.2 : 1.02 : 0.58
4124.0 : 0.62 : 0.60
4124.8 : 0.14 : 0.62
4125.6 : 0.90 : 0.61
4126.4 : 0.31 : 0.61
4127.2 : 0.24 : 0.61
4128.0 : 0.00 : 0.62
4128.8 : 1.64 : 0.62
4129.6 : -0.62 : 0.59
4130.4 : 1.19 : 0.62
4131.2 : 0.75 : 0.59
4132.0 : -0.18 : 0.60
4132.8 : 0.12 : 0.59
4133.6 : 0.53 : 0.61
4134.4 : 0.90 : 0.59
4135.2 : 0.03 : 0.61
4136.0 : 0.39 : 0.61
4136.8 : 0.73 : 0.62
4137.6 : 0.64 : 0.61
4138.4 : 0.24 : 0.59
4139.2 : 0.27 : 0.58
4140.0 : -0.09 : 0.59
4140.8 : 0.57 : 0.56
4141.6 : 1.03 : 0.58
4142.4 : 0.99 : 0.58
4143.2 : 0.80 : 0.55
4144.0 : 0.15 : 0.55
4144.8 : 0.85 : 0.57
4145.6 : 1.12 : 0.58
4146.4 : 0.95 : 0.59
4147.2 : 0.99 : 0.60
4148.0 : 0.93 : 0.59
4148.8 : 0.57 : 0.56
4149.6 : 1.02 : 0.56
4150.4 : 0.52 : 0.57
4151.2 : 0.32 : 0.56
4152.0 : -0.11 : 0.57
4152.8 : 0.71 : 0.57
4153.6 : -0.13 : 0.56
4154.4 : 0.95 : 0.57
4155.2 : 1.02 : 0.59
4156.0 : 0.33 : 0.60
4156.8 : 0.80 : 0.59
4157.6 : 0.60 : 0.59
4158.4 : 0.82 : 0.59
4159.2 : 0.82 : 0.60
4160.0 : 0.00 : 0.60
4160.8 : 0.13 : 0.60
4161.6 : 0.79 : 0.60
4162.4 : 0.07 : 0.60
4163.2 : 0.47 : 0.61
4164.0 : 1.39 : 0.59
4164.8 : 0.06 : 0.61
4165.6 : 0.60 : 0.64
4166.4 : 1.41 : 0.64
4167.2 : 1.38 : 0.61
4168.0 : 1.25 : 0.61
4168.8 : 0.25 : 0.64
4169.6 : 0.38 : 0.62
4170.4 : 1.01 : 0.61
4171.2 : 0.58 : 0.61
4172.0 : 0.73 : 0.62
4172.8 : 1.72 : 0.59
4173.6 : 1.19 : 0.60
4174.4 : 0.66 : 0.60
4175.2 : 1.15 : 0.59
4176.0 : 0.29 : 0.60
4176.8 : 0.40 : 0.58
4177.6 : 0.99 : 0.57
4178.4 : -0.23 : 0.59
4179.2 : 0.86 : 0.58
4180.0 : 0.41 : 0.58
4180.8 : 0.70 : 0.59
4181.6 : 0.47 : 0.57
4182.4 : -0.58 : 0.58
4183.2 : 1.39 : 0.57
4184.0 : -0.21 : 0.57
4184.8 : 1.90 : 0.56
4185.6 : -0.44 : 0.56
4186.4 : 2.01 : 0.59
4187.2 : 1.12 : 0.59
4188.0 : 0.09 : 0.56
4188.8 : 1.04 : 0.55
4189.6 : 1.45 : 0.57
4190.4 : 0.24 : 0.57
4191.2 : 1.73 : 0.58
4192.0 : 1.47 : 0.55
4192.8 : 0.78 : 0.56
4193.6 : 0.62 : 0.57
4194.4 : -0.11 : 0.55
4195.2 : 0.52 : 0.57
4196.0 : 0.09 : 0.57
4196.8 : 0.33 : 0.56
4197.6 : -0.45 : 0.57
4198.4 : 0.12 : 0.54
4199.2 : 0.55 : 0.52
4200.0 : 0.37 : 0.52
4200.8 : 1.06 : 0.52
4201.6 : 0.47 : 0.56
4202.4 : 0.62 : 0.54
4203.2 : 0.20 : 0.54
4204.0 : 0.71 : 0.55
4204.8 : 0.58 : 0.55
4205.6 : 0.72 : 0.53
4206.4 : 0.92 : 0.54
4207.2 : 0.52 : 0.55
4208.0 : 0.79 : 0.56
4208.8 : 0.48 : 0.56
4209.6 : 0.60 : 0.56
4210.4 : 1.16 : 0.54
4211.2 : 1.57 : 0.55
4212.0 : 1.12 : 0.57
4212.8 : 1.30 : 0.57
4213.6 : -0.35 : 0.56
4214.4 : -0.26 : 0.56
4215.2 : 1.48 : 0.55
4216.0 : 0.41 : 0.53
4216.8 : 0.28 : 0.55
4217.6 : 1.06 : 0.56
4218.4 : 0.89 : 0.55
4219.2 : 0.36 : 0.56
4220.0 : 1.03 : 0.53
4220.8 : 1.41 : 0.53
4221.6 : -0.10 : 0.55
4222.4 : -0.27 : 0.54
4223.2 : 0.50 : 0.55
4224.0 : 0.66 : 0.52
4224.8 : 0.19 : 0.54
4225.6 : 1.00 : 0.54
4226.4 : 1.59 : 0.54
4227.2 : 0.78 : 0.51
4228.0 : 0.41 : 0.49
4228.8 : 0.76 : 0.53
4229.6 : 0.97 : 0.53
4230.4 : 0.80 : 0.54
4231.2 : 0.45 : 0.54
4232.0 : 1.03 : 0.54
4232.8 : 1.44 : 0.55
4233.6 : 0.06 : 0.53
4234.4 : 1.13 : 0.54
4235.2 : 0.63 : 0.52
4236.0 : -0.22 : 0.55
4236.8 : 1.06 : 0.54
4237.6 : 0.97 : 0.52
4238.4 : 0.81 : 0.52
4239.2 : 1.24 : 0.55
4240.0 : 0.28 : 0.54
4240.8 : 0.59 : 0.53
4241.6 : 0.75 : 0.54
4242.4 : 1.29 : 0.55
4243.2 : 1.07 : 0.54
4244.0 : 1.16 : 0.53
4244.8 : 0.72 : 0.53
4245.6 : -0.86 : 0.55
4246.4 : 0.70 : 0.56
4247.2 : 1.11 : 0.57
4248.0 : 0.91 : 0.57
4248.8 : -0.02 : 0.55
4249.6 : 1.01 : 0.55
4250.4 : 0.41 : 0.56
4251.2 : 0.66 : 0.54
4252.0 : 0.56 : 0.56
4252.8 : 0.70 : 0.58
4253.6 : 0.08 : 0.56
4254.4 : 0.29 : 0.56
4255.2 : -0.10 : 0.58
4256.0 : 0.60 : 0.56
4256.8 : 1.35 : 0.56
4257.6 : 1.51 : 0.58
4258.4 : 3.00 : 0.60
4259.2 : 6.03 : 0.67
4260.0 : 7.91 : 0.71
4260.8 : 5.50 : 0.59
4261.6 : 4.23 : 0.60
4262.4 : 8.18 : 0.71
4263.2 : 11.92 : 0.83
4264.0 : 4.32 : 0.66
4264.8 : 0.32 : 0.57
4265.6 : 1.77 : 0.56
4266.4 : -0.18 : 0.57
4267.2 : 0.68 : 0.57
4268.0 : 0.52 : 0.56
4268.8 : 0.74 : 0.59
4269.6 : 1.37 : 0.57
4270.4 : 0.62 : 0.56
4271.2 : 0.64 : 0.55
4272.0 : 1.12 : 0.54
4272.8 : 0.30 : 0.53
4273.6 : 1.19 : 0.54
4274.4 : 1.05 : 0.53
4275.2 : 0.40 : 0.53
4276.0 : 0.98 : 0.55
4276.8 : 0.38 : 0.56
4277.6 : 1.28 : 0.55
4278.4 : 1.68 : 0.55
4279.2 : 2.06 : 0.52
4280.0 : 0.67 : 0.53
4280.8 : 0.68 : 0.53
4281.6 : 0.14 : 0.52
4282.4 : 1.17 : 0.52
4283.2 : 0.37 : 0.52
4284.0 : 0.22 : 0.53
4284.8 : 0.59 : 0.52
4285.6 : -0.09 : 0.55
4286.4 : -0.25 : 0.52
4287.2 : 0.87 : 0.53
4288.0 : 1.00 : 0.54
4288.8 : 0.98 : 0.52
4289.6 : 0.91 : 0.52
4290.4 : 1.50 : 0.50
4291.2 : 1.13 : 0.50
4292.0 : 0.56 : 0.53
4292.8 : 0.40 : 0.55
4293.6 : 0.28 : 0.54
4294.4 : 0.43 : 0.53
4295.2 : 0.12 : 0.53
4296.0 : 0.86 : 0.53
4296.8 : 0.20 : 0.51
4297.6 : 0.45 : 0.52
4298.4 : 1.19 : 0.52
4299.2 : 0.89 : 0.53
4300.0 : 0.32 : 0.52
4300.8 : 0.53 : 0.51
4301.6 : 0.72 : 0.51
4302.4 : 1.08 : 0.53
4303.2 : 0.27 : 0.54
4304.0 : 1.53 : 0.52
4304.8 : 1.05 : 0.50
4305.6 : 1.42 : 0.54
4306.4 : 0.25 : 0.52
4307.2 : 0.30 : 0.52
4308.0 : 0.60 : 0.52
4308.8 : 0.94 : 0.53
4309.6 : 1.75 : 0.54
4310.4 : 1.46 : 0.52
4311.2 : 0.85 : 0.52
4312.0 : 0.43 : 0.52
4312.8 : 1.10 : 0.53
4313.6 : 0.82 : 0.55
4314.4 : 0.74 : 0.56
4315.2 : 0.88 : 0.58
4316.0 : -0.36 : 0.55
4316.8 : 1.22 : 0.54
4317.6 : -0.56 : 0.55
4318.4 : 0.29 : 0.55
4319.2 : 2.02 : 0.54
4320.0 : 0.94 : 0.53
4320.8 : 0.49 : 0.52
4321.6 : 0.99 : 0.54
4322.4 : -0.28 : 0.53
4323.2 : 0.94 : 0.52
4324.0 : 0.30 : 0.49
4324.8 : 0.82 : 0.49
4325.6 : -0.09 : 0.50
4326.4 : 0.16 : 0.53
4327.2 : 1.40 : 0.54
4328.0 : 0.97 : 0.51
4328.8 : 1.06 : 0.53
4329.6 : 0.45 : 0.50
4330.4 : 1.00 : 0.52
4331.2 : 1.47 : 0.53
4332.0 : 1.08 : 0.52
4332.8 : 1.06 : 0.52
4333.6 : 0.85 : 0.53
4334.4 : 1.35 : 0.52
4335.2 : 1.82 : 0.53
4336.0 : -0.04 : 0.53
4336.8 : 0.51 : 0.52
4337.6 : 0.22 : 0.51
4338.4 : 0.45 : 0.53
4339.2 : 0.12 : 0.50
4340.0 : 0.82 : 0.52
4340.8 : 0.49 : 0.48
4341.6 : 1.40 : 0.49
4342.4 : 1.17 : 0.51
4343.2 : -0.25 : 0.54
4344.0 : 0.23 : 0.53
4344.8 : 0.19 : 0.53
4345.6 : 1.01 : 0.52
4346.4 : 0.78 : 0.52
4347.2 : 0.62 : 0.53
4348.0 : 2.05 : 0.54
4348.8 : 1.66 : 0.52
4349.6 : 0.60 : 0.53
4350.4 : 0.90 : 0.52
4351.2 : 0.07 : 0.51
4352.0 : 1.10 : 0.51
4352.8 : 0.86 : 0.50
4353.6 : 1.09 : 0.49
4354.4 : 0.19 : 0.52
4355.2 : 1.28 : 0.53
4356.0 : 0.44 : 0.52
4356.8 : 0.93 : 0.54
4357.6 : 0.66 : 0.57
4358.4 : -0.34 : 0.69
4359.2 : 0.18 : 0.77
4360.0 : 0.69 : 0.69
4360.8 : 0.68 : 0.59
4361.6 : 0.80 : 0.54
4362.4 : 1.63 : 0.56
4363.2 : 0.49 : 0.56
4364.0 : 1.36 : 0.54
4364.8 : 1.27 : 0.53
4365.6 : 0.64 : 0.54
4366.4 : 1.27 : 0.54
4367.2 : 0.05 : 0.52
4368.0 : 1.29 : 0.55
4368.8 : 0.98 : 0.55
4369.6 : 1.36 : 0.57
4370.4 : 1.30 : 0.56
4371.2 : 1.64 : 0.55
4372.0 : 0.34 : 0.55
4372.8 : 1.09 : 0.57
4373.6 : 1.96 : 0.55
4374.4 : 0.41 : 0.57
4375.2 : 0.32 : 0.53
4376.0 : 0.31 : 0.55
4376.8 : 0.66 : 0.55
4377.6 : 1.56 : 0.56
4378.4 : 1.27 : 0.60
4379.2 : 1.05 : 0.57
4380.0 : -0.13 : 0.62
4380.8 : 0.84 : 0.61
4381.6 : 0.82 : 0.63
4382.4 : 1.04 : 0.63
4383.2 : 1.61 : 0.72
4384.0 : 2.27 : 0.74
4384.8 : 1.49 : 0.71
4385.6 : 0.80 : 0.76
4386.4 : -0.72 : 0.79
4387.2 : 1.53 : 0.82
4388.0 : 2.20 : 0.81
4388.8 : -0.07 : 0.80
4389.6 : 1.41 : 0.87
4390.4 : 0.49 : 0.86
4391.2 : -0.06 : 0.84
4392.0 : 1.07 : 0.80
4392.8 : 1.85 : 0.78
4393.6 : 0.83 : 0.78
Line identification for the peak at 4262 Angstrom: [O II]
